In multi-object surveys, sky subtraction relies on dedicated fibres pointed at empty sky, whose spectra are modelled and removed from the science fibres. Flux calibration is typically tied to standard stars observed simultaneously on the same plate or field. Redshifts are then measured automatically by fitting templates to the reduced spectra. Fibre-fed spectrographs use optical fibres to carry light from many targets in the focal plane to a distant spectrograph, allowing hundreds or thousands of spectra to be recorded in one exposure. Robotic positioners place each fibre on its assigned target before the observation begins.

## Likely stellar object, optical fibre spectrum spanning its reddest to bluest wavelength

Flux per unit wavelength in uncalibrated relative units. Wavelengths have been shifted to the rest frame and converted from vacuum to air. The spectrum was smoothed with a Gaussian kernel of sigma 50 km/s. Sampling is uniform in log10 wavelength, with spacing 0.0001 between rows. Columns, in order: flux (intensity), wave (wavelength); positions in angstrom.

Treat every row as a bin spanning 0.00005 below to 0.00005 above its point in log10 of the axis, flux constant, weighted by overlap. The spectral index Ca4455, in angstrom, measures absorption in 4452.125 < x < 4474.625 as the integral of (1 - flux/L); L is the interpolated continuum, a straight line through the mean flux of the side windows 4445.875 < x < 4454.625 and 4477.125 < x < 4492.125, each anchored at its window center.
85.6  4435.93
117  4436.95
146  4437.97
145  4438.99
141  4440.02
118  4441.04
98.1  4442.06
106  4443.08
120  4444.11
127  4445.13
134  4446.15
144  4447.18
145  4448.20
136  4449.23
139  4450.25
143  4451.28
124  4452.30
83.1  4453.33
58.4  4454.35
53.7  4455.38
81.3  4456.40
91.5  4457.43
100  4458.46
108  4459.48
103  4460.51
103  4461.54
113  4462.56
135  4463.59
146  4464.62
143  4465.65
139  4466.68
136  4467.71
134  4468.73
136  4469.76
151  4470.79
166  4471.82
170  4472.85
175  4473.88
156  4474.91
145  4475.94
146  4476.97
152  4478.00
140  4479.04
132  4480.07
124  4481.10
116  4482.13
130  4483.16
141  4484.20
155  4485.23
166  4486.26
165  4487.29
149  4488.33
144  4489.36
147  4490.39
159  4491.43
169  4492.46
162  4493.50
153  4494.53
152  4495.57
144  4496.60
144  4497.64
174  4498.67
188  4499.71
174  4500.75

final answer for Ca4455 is 2.1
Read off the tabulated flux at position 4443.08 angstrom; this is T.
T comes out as 106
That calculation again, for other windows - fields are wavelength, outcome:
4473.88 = 175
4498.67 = 174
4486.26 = 166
